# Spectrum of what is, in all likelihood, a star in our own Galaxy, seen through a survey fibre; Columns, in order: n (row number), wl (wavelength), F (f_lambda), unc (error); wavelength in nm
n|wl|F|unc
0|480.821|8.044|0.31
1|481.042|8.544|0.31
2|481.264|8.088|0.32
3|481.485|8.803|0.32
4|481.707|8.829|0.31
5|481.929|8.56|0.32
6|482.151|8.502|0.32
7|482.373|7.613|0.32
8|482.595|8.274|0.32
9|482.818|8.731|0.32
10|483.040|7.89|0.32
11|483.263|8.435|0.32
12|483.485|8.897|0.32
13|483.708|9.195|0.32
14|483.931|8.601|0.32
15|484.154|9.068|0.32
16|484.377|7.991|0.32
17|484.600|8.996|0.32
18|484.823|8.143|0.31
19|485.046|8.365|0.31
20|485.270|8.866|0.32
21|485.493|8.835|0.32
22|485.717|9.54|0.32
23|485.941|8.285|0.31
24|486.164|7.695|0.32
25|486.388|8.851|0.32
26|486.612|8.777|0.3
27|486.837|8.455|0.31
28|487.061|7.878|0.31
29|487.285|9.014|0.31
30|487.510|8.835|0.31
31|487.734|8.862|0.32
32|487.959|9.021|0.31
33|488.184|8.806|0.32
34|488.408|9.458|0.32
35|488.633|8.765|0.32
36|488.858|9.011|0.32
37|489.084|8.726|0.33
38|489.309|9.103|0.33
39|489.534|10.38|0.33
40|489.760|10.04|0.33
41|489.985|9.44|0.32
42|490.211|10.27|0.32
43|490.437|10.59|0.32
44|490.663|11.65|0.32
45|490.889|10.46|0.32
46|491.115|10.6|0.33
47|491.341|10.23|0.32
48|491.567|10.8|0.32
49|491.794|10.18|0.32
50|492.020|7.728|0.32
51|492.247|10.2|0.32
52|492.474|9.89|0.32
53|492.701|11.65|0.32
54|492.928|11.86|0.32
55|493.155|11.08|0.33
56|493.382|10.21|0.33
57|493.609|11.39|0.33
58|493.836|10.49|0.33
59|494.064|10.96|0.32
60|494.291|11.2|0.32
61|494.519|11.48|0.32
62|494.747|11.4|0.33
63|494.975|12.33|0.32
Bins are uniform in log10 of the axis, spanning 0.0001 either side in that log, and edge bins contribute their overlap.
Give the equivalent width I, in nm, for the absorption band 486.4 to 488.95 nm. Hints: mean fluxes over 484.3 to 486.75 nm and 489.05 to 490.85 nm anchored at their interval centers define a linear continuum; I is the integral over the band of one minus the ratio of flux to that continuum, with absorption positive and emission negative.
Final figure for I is 0.14 nm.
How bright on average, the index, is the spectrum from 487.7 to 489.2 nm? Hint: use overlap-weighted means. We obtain 8.95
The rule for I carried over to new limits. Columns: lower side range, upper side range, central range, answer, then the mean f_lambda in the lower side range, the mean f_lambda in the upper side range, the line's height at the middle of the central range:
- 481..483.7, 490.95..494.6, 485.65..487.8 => 0.18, 8.46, 10.6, 9.36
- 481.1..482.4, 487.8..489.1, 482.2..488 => 0.09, 8.46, 8.98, 8.72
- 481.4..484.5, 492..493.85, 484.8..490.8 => 0.28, 8.53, 10.6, 9.55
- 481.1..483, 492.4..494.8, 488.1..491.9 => 0.12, 8.41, 11.1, 10.2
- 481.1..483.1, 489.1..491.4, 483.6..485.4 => 0.05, 8.38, 10.2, 8.92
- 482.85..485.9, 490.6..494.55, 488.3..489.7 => 0.07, 8.67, 10.6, 9.78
